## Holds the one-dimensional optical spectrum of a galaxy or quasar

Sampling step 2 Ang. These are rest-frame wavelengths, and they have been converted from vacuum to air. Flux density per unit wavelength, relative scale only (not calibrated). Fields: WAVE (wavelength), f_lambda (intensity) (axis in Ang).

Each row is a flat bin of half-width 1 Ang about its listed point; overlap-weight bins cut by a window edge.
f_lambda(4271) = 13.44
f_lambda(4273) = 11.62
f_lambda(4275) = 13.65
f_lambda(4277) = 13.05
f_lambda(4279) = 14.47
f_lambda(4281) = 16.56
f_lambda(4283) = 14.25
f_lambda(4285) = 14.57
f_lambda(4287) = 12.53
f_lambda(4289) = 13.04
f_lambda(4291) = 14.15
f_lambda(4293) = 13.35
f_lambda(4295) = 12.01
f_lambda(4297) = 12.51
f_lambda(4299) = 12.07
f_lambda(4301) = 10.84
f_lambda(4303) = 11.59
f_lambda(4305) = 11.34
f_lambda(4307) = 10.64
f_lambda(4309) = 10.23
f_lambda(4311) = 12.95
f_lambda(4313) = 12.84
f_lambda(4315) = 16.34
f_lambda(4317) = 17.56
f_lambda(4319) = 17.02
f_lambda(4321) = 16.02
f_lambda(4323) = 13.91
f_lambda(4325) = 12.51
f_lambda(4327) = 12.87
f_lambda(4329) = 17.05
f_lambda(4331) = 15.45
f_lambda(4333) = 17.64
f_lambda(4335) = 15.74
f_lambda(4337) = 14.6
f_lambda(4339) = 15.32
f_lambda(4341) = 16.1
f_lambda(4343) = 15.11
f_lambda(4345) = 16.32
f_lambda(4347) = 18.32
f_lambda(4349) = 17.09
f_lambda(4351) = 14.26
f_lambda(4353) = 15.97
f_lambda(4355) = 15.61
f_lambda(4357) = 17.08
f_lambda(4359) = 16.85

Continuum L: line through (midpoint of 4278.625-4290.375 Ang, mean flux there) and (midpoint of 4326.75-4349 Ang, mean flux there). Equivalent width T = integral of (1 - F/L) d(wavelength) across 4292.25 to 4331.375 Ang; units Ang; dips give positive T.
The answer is 4.5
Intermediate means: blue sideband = 14.2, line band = 13.4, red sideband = 16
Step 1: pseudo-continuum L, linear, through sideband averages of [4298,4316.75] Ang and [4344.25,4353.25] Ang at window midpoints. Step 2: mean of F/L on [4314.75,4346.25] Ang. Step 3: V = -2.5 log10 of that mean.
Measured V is -0.08 mag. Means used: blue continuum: 12.3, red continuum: 16.4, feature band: 15.6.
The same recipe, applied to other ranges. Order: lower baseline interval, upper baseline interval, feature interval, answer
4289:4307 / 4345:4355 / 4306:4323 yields -0.050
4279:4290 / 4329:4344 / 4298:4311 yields 0.299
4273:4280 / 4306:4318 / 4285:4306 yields 0.082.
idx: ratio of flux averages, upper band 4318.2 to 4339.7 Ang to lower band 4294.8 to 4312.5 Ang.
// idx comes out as 1.3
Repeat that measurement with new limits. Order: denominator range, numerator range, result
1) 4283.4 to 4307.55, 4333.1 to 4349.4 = 1.29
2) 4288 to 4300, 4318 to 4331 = 1.16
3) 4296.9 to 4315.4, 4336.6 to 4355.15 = 1.33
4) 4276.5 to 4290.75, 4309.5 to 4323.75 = 1.07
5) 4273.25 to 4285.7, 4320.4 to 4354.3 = 1.09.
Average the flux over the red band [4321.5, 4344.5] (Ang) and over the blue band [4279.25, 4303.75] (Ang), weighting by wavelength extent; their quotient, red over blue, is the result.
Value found 1.15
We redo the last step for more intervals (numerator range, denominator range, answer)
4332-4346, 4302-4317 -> 1.25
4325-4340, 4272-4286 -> 1.09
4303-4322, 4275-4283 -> 0.95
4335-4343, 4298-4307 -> 1.35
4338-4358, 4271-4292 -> 1.17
